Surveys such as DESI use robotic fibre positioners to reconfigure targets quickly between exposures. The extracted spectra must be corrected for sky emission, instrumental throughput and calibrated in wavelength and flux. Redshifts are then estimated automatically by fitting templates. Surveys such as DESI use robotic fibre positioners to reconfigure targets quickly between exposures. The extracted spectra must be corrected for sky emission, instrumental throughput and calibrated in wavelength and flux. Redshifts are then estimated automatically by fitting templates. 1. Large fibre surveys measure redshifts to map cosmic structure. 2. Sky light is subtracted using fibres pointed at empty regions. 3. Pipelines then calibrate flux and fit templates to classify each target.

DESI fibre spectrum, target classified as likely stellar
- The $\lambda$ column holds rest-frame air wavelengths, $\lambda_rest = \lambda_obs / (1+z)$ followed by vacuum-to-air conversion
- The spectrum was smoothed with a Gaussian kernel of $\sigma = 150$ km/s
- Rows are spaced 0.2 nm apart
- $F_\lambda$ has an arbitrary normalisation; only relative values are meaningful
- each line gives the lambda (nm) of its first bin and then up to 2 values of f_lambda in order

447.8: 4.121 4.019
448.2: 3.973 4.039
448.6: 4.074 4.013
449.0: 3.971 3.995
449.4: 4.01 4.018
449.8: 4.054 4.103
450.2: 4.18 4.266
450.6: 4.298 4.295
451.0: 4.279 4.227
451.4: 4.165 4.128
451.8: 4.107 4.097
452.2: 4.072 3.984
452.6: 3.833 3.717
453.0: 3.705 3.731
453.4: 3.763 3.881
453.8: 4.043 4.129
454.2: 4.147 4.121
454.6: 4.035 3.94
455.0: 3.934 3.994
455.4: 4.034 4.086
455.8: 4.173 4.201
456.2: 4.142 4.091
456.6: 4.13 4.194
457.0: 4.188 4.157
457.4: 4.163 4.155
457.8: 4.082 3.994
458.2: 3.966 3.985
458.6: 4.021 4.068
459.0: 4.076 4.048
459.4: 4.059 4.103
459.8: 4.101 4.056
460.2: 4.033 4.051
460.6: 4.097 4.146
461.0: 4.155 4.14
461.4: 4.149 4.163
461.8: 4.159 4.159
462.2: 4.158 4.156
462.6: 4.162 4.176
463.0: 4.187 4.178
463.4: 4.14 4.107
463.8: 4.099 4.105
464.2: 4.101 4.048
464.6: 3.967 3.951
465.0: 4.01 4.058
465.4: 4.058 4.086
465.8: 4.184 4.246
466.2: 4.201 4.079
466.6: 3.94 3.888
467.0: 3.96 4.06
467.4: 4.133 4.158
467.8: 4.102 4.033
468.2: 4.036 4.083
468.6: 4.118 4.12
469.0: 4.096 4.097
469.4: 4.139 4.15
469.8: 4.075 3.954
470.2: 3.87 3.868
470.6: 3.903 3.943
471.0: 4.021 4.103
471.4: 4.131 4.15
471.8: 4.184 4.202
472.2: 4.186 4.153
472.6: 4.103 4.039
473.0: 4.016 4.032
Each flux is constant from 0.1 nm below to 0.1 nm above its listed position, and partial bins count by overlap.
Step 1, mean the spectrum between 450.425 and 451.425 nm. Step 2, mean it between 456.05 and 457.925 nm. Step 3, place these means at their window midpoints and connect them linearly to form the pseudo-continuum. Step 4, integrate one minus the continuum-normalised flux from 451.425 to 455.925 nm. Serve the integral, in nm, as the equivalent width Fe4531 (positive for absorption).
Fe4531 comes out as 0.23 nm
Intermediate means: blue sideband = 4.26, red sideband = 4.14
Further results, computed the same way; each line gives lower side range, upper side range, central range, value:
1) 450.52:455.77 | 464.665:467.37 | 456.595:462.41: -0.09 nm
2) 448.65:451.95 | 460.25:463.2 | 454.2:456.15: 0.03 nm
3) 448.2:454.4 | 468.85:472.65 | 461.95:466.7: -0.05 nm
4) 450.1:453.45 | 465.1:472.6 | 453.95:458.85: -0.03 nm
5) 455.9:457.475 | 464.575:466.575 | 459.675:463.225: -0.01 nm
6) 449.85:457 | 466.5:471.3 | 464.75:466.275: -0.02 nm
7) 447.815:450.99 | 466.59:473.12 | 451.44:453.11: 0.05 nm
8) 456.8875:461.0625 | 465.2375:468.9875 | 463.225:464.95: 0.01 nm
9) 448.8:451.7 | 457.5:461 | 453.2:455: 0.05 nm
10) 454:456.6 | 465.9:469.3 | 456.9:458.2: -0.01 nm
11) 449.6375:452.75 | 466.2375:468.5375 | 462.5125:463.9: -0.03 nm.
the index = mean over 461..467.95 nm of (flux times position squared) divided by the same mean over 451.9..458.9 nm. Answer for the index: 1.1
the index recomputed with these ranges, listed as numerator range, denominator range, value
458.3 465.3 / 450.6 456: 1.05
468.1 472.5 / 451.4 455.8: 1.10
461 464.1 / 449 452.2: 1.06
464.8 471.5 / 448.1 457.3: 1.07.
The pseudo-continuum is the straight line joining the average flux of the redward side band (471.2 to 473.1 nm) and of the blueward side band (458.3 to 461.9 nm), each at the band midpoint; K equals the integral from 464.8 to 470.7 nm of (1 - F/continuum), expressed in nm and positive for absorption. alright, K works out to 0.08 nm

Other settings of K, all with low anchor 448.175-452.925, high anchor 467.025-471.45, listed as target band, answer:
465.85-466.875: -0.01 nm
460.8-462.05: -0.03 nm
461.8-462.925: -0.03 nm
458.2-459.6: 0.01 nm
